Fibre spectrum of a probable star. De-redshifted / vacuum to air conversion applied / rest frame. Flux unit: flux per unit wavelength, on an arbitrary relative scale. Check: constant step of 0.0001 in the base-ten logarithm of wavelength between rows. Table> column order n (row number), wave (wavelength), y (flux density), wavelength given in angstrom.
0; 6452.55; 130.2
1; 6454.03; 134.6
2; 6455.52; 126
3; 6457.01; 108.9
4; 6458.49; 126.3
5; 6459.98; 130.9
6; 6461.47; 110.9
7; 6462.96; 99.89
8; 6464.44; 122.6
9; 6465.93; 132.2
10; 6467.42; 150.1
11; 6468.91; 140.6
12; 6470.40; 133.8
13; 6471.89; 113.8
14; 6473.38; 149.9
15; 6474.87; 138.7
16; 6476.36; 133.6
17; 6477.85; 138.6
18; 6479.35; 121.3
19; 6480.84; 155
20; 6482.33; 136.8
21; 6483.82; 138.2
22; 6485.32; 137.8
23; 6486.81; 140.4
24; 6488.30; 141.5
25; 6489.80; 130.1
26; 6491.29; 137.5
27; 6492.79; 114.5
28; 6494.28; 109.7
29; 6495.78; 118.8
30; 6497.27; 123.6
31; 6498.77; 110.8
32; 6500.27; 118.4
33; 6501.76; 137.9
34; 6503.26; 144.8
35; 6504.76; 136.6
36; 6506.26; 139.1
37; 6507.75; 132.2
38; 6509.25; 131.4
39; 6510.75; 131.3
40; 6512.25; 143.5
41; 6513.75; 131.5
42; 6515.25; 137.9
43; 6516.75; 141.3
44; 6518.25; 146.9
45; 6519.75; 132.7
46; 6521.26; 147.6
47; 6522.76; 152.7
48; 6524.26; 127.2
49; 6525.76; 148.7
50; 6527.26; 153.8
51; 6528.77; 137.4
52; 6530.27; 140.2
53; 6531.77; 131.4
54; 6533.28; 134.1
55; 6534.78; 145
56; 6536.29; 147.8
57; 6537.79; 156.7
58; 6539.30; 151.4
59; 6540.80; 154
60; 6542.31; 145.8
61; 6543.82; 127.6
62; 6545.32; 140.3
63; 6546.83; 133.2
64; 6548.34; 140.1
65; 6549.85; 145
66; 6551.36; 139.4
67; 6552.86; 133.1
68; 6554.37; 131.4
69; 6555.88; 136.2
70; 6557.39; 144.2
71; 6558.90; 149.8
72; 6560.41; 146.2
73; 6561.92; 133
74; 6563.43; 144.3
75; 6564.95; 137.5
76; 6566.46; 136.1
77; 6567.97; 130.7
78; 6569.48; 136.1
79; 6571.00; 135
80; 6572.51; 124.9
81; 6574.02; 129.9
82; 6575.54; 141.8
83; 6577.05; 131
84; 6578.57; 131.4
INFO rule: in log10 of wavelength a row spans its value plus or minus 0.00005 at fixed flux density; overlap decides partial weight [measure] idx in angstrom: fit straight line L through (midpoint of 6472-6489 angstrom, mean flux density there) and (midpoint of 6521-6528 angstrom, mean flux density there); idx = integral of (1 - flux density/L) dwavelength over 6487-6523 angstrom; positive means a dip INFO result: 2.5 angstrom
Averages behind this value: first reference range 138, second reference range 146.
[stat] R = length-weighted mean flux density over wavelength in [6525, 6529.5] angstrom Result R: 147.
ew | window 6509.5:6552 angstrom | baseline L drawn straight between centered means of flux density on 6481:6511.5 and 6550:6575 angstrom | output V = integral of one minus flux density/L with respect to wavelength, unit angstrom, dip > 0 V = -2.3 angstrom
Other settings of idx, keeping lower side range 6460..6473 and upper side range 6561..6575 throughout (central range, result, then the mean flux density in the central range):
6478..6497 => -0.6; 132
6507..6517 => -0.4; 135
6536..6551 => -1.3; 144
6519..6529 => -0.9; 143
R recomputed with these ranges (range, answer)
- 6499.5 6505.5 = 134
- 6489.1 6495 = 123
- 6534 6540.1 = 150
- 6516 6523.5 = 144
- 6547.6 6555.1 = 138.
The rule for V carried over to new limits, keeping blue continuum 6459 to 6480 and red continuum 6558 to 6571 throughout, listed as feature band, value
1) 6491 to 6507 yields 0.8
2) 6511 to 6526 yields -0.7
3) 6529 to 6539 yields -0.5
